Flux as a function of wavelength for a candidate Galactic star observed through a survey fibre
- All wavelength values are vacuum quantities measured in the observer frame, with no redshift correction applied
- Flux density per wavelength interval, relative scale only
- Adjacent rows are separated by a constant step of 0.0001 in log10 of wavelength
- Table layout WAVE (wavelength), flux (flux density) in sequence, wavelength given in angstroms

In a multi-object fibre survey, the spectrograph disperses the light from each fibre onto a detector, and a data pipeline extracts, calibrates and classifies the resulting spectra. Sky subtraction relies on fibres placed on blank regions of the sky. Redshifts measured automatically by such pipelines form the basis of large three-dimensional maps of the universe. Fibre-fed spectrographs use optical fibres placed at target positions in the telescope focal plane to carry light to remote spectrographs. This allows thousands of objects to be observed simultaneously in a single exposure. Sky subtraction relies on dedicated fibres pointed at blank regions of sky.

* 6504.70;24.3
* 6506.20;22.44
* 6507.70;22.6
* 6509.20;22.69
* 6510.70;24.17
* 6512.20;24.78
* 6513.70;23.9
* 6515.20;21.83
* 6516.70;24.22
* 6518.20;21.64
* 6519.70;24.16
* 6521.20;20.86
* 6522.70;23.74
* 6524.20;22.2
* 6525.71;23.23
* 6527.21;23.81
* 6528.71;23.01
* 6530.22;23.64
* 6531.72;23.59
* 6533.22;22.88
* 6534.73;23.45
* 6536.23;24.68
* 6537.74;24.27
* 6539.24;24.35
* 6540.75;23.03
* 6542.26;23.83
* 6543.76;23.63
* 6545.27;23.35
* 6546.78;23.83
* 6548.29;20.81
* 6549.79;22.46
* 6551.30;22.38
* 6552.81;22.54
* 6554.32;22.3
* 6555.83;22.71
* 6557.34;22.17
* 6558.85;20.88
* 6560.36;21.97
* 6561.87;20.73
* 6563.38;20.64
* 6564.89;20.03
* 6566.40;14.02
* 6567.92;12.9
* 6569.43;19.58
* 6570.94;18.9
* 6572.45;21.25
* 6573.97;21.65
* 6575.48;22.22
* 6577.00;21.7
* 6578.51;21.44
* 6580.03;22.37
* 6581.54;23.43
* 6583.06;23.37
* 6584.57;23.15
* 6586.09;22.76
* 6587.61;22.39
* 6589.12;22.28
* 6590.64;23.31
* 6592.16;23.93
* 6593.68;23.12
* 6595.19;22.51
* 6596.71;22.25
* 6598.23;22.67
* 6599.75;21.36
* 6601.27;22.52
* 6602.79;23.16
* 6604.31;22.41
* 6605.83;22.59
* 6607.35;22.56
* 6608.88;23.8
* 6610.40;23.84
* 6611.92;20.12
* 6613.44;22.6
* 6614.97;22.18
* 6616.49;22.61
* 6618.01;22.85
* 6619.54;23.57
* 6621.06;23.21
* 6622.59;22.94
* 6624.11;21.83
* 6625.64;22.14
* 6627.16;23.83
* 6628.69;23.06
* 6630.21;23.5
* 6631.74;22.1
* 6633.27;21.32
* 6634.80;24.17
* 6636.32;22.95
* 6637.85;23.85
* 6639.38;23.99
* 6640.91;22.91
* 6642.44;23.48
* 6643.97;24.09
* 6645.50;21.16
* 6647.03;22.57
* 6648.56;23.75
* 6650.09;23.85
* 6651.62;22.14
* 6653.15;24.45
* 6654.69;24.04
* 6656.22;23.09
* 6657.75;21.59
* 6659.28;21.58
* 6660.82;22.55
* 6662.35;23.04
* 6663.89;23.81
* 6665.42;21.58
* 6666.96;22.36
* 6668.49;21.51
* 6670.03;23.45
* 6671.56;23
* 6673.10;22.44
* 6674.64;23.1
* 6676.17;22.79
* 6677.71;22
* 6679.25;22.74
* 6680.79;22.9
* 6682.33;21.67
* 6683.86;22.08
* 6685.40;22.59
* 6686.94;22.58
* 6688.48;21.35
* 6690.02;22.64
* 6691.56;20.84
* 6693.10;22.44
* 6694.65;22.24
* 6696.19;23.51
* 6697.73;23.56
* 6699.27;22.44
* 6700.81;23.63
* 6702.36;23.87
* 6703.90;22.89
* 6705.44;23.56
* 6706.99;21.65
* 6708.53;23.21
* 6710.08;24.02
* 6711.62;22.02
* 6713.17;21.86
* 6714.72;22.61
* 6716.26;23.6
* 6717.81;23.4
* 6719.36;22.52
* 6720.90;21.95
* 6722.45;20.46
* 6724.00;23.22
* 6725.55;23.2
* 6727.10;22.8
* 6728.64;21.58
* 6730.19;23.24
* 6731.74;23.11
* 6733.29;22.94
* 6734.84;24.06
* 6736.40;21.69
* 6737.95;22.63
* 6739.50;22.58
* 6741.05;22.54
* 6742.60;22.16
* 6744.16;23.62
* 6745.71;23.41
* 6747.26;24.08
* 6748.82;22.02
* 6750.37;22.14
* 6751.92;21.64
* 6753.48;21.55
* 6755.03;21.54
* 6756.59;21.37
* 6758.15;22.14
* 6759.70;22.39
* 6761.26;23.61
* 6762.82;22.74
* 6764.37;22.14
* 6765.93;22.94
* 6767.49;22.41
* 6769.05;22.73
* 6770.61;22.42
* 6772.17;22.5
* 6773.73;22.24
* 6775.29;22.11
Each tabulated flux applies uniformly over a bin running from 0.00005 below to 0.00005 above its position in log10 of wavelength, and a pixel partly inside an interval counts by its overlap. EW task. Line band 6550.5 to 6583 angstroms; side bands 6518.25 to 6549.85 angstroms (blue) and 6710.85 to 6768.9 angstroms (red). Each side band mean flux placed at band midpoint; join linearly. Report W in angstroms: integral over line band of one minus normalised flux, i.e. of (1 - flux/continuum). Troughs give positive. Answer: 3.28 angstroms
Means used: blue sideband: 23.3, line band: 20.8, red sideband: 22.5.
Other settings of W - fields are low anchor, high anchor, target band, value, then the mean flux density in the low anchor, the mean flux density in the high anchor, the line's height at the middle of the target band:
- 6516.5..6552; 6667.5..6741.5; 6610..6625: 0.25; 23.2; 22.6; 22.9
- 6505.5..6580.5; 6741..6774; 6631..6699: -1.15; 22.2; 22.5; 22.3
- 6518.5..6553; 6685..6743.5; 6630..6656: -0.35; 23.2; 22.7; 22.9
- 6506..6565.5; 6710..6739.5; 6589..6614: 0.13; 22.8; 22.6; 22.8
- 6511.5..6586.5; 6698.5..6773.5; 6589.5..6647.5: -1.18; 22.2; 22.6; 22.4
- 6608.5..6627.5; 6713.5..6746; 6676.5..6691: 0.27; 22.7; 22.7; 22.7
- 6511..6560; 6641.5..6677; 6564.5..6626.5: 2.83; 23.1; 22.8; 23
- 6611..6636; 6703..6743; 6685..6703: 0.03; 22.6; 22.7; 22.7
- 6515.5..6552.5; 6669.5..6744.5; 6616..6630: 0.00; 23.2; 22.7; 22.9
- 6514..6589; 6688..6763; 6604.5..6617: -0.13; 22.1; 22.6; 22.3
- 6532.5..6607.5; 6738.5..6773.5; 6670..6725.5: -0.71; 22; 22.5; 22.3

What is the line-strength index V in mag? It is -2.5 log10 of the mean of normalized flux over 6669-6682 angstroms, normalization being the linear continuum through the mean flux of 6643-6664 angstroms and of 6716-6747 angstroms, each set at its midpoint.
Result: 0.01 mag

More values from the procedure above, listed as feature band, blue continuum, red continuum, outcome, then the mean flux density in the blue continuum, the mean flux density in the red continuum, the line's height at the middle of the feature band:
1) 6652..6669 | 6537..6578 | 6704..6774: -0.03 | 21.4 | 22.6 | 22.1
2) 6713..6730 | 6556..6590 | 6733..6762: -0.01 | 20.9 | 22.5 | 22.3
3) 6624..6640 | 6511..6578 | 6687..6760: -0.03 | 22.1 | 22.6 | 22.4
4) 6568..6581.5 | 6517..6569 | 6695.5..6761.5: 0.07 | 22.2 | 22.7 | 22.3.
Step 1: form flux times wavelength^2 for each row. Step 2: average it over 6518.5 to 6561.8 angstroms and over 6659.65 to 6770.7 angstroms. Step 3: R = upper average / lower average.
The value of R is 1.0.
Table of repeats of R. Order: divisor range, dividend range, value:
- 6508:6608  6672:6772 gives 1.06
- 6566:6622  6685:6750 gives 1.07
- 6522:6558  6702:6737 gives 1.04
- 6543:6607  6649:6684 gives 1.07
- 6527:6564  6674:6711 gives 1.04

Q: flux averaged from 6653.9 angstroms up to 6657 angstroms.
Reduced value 23.5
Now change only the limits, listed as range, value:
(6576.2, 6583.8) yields 22.4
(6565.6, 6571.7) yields 16.4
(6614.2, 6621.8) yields 22.9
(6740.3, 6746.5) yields 22.9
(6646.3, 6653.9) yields 23.4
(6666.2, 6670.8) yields 22.5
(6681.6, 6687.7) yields 22.3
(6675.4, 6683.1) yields 22.4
